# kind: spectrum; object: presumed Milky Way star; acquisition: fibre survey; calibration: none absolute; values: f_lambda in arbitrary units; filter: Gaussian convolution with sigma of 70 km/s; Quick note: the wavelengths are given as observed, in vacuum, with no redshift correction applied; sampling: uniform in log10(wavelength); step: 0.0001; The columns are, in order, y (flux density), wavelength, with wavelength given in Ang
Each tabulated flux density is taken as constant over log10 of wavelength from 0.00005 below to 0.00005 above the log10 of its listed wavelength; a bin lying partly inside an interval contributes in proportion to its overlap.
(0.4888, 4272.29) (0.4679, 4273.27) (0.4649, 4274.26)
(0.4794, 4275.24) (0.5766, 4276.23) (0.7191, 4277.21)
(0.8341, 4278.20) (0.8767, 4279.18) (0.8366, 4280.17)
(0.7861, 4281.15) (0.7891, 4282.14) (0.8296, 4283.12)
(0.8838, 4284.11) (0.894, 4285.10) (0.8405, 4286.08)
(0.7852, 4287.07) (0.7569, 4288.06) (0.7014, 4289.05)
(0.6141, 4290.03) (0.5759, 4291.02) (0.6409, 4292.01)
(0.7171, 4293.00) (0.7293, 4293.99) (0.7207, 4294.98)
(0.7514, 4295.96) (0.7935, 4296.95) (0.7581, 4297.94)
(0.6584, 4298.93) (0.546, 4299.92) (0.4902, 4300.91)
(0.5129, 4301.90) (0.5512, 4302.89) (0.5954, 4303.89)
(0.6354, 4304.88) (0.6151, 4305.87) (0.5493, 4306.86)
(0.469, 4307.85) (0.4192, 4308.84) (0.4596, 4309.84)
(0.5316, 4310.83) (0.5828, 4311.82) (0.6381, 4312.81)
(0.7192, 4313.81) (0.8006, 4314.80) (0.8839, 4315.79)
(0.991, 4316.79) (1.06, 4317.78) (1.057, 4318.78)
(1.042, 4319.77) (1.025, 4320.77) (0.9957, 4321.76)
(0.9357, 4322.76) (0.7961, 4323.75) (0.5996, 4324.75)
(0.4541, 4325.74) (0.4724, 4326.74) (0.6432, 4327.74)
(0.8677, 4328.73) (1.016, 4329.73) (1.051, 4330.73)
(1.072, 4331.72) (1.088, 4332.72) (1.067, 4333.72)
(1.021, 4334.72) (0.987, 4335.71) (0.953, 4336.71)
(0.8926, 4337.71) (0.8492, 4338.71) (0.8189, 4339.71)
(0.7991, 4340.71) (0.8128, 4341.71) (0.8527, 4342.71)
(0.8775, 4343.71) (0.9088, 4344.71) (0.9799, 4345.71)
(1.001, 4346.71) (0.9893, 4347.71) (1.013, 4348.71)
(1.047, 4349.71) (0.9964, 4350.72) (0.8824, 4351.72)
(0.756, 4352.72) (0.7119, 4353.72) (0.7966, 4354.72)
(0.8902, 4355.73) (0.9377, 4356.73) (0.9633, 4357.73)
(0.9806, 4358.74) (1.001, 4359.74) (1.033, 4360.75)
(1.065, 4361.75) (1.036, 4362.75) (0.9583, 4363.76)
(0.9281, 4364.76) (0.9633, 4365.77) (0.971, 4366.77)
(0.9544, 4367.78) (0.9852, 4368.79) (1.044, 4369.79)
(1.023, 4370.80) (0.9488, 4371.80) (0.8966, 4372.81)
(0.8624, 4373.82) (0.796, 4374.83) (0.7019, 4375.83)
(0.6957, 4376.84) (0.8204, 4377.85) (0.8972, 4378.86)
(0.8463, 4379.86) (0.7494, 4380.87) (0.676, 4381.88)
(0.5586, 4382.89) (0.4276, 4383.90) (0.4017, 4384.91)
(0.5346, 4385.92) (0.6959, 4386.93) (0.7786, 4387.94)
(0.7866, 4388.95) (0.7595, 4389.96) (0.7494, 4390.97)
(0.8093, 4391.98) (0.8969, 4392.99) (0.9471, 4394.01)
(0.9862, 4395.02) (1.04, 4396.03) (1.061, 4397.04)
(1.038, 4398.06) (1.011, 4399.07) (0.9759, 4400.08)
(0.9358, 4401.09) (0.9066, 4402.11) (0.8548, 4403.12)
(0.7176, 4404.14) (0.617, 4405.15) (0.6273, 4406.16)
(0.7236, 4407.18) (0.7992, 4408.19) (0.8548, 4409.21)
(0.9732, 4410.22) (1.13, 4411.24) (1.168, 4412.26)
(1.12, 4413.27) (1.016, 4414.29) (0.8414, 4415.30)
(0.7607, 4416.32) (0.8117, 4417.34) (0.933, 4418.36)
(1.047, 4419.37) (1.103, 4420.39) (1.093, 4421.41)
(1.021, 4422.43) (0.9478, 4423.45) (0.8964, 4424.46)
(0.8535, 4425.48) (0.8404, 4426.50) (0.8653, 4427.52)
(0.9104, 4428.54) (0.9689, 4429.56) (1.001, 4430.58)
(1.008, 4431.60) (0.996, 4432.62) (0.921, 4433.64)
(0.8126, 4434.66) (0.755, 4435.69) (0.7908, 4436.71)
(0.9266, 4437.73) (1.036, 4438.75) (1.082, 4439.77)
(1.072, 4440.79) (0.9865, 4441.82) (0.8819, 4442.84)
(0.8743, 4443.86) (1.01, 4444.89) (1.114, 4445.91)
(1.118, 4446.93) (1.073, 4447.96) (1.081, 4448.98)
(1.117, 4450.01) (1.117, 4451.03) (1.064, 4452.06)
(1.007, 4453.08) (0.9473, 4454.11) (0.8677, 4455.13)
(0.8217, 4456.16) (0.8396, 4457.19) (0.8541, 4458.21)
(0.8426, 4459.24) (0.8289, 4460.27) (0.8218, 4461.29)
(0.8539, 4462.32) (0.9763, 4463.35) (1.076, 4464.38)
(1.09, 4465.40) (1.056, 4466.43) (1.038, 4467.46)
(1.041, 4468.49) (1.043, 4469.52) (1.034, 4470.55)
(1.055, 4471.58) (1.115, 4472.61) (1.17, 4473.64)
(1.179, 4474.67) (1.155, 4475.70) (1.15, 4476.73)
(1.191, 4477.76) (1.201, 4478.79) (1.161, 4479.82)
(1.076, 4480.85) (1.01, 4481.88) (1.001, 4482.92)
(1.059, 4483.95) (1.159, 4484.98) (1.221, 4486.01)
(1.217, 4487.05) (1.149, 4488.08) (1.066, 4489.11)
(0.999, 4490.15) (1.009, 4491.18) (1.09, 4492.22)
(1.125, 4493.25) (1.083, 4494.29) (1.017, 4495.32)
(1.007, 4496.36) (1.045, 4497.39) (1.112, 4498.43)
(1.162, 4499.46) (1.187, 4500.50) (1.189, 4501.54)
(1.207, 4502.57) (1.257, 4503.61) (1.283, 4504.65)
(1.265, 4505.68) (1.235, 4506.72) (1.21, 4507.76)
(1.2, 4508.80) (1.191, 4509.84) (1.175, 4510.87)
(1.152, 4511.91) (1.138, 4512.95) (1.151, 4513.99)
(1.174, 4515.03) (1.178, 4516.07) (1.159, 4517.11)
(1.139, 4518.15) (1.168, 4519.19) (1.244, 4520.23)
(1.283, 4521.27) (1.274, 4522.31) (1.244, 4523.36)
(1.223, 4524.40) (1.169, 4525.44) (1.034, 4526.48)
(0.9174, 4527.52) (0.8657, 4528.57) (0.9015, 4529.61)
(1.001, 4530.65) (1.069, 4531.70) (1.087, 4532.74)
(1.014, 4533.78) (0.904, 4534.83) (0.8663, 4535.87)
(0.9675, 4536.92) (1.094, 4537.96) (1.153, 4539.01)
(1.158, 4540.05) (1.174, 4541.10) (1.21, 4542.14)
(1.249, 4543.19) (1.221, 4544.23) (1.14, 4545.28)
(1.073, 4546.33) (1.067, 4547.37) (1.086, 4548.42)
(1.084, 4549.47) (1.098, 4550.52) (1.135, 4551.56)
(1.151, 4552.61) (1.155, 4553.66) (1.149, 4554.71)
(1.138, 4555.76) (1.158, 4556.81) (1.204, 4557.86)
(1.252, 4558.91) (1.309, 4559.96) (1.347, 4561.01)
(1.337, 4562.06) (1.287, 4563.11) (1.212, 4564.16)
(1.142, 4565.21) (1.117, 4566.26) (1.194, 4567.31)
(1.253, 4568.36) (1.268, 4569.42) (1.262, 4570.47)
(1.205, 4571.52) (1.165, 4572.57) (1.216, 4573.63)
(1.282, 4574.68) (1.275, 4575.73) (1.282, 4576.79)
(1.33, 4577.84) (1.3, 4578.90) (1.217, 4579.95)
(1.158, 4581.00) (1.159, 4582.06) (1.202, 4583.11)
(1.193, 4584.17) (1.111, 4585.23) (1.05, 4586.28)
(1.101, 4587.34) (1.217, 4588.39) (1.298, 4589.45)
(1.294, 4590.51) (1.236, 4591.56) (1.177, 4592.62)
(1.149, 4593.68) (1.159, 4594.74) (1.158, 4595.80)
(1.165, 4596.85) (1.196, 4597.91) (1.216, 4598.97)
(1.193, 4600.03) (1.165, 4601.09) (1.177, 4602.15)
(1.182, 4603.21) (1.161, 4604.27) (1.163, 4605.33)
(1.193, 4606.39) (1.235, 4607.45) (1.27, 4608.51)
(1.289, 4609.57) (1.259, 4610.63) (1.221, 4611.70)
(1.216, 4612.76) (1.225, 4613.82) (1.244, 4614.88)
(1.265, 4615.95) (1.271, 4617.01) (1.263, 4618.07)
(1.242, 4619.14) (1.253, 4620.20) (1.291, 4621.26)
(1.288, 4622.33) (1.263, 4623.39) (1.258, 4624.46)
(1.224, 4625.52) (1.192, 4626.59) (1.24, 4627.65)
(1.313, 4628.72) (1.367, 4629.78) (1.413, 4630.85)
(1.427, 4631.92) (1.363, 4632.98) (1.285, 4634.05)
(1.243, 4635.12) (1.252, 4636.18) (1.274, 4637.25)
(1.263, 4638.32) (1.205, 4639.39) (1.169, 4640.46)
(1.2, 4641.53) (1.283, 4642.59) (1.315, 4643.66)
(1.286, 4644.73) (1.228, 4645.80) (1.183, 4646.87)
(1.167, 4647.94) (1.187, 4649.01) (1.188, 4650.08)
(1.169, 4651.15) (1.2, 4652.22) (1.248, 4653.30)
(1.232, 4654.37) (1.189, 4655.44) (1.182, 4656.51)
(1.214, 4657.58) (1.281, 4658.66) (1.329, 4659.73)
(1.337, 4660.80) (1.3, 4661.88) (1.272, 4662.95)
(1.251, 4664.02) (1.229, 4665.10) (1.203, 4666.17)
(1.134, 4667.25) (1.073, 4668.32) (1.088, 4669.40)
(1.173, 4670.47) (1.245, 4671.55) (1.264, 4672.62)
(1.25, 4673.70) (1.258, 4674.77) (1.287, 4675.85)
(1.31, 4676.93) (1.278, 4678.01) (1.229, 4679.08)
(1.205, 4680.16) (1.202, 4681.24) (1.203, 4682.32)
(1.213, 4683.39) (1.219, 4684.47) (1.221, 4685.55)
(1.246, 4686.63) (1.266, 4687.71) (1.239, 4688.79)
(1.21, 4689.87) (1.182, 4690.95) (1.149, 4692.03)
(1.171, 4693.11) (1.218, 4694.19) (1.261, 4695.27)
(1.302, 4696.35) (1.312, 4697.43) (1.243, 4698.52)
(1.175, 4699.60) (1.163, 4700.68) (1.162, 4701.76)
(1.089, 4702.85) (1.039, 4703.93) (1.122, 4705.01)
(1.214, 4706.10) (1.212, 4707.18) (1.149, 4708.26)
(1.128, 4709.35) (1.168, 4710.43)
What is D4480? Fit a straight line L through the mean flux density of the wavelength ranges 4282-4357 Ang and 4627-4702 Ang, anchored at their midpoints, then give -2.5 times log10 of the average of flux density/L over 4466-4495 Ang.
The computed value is -0.10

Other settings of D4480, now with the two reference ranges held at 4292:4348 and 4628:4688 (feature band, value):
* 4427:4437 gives 0.04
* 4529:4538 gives 0.10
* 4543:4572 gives -0.08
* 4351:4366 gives -0.11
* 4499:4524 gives -0.15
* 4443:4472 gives -0.02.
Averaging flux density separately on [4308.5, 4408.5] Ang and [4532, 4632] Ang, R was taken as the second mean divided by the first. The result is 1.40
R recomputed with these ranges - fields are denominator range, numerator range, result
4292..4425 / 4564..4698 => 1.46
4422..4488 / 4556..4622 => 1.21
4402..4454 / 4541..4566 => 1.25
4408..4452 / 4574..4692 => 1.27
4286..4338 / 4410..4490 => 1.33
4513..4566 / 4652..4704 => 1.07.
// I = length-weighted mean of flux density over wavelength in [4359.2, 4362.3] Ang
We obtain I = 1.03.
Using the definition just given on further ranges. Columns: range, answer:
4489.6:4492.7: 1.03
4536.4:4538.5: 1.03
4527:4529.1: 0.89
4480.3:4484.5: 1.04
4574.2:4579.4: 1.29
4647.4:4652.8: 1.18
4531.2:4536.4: 0.988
